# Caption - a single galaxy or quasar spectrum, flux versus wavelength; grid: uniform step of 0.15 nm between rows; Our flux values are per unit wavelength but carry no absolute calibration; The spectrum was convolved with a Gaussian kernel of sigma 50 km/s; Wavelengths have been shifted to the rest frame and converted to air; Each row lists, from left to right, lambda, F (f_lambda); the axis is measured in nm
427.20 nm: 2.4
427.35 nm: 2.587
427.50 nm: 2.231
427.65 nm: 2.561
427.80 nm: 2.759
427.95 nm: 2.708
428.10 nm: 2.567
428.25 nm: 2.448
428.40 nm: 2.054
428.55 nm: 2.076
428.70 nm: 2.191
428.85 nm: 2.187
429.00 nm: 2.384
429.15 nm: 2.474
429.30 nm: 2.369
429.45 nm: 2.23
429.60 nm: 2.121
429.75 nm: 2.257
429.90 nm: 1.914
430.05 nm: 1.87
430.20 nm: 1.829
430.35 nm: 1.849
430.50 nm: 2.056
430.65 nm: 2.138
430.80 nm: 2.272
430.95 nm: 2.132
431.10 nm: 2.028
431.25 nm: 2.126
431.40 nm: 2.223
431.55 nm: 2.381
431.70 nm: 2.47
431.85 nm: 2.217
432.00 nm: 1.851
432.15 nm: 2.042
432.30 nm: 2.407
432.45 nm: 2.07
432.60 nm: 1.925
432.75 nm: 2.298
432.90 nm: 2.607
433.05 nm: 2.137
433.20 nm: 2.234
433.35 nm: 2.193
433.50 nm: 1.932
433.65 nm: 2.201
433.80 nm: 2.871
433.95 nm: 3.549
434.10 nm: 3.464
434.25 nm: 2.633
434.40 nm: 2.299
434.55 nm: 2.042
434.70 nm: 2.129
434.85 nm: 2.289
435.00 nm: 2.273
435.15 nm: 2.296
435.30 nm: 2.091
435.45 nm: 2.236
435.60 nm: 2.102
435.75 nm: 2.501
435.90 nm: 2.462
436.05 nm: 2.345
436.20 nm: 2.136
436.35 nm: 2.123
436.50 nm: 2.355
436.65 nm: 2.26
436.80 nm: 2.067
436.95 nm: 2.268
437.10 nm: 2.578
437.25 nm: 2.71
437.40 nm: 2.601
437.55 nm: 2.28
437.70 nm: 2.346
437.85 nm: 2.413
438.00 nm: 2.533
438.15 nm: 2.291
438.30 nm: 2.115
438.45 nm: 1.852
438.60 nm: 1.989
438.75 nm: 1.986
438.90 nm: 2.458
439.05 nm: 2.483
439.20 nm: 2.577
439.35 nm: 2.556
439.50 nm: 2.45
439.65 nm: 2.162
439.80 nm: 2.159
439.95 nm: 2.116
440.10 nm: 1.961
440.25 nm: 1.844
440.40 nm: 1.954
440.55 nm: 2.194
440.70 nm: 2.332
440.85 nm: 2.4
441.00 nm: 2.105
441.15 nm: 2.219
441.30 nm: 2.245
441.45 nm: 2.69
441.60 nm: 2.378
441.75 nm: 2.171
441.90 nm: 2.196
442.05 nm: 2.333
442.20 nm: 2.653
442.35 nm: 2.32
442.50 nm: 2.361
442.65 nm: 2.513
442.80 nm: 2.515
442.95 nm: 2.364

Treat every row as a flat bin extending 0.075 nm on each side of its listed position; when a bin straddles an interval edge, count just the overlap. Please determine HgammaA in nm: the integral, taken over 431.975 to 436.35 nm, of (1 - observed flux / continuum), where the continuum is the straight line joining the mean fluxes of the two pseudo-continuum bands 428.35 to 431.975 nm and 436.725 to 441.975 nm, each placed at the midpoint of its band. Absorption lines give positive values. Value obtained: -0.25 nm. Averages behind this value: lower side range 2.16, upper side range 2.28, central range 2.33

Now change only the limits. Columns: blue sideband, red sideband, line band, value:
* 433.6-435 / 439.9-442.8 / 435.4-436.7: 0.12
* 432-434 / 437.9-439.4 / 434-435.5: -0.06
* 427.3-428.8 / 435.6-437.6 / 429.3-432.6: 0.37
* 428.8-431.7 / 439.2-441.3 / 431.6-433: -0.03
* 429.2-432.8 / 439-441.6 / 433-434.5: -0.26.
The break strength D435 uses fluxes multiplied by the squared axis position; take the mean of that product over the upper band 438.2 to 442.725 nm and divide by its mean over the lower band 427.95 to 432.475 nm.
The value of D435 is 1.08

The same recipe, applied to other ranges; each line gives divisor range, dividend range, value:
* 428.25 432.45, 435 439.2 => 1.10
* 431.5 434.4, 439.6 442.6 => 0.97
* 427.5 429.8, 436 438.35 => 1.03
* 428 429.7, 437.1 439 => 1.05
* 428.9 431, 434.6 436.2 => 1.09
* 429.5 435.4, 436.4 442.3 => 1.05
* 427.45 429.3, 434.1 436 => 1.01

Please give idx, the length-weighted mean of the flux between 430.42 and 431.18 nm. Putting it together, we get 2.12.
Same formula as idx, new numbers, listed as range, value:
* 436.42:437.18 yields 2.31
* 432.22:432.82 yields 2.17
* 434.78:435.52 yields 2.24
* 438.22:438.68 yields 1.99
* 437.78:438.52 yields 2.24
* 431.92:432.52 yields 2.09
